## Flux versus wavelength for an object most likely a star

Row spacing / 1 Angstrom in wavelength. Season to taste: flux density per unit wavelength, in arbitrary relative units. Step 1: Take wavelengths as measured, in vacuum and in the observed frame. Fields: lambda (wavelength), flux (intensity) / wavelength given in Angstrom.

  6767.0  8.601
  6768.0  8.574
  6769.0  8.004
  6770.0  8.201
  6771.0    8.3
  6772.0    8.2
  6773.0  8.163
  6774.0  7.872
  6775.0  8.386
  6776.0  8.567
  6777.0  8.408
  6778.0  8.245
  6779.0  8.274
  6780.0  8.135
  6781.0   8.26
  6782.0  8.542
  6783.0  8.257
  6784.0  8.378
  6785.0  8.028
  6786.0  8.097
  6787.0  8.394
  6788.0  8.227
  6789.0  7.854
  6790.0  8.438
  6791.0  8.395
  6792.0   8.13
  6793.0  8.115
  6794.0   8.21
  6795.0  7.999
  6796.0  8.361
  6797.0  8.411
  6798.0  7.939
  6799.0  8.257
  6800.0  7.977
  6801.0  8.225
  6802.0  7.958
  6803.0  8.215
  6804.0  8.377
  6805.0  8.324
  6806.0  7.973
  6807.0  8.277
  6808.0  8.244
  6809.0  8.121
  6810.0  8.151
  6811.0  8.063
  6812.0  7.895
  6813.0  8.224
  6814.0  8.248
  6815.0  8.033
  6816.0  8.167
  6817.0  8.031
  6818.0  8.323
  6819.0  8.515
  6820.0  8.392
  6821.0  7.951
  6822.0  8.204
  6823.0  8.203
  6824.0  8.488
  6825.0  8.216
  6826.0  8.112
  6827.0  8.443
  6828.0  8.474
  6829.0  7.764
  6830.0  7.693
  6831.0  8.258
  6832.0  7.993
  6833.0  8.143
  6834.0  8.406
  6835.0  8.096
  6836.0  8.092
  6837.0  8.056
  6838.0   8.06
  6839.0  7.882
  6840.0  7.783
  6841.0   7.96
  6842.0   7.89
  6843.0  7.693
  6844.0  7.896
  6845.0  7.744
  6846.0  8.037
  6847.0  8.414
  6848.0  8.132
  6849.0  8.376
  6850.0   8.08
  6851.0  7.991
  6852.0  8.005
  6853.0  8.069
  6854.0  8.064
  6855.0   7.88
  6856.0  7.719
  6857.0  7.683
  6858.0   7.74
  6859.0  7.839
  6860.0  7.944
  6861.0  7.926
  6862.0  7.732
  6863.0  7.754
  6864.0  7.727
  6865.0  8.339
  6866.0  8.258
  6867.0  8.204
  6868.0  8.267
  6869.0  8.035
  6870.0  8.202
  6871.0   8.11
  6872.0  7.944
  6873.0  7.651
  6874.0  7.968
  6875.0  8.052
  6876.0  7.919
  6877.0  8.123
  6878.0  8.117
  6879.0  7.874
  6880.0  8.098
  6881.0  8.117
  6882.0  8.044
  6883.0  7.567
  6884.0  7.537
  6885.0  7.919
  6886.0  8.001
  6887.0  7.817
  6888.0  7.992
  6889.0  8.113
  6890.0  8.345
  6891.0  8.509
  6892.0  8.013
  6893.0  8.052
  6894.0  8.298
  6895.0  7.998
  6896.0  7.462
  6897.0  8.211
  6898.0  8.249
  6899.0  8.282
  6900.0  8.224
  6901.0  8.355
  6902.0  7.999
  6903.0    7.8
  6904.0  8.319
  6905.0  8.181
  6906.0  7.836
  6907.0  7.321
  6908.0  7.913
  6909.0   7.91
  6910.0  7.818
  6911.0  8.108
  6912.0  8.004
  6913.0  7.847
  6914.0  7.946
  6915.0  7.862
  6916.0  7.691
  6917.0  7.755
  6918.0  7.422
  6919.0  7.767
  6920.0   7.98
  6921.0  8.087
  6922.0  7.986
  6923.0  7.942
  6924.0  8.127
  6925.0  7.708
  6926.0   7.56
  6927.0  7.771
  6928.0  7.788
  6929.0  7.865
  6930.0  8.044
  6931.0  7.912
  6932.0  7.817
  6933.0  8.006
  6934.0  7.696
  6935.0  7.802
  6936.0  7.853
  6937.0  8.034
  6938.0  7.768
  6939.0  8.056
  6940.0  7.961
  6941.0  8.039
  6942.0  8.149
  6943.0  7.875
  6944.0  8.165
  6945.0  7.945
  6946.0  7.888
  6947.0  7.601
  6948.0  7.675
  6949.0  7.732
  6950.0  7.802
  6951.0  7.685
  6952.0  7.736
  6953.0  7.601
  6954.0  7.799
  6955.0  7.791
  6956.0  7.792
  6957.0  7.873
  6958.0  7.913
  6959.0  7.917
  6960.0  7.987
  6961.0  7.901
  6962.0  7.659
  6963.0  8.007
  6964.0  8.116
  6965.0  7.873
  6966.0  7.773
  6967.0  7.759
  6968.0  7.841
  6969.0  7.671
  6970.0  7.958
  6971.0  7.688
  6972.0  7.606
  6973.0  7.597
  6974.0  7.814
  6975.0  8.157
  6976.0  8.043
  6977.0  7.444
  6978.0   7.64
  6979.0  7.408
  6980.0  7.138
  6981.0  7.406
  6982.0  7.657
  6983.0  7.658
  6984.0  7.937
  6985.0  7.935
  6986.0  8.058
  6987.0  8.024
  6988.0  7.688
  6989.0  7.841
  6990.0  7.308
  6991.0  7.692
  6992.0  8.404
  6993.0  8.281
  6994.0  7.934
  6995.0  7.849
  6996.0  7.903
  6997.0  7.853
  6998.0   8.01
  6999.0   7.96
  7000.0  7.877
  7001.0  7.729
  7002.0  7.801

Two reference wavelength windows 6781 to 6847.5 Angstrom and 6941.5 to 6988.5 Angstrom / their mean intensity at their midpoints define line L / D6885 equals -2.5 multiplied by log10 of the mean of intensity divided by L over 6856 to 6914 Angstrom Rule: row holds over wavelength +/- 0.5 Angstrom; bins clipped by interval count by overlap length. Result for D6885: -0.001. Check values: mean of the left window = 8.15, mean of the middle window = 7.99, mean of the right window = 7.8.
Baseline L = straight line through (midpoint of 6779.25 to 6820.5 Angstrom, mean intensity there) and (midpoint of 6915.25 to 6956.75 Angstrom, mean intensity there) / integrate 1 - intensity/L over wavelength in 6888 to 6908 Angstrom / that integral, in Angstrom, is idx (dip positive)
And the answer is -0.3 Angstrom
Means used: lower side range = 8.2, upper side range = 7.85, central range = 8.08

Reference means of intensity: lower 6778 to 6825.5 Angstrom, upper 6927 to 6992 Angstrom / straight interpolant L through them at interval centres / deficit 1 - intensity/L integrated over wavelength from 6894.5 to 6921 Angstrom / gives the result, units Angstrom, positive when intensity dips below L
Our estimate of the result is 0.02 Angstrom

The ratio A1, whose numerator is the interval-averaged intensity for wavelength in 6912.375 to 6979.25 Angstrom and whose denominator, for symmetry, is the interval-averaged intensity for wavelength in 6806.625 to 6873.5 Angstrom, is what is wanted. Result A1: 1.0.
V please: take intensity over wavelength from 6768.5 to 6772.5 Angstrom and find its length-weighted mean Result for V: 8.18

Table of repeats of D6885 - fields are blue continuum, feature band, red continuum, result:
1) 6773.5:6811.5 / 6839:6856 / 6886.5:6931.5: 0.01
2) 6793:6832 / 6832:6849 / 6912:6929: 0.01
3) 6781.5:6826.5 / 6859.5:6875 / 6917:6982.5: 0.00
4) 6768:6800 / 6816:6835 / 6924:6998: -0.01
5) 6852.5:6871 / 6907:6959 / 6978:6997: 0.00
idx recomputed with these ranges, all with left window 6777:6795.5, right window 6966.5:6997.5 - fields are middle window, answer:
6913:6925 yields 0.1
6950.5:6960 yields 0.0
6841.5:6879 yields 0.3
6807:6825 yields -0.1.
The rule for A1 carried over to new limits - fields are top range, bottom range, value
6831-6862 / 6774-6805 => 0.97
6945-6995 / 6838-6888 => 0.98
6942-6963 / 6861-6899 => 0.98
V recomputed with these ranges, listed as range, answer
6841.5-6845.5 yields 7.81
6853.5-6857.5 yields 7.84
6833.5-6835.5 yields 8.25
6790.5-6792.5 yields 8.26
